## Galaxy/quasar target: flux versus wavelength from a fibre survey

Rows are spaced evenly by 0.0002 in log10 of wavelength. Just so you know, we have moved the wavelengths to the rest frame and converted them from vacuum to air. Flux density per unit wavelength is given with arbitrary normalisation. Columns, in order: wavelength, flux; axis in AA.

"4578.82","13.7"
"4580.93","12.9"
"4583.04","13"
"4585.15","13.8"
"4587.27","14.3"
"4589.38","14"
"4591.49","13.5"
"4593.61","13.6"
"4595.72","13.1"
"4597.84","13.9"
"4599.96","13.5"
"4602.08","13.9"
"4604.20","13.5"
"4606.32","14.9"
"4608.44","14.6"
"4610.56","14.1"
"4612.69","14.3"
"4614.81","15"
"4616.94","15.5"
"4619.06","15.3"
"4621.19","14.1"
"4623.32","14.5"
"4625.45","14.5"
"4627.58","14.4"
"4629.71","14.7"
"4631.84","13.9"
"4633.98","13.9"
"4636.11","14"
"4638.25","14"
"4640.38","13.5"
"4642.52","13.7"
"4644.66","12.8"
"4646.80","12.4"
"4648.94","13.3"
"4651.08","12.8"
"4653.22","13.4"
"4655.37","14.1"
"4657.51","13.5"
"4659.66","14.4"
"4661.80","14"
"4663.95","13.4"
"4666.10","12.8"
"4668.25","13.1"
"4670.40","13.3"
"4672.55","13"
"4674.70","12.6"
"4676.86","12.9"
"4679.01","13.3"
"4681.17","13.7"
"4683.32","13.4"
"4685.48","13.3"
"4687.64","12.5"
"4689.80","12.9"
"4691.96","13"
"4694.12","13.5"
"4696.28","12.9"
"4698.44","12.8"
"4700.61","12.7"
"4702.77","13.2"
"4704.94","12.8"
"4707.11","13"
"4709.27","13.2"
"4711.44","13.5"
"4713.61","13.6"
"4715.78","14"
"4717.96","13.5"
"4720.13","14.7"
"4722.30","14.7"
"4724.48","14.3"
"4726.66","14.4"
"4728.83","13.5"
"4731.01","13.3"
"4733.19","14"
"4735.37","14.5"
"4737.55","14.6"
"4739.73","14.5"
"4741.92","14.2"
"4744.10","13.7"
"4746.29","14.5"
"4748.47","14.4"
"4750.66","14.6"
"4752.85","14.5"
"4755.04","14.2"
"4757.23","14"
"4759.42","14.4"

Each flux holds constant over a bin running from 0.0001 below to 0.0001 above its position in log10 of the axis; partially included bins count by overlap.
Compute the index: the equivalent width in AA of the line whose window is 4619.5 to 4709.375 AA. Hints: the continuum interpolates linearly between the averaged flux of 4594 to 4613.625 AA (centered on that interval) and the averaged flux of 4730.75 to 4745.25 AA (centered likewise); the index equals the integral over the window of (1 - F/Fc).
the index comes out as 4.01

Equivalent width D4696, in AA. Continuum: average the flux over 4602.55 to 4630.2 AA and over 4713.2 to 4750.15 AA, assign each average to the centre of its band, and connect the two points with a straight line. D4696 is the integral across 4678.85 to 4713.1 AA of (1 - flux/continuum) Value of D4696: 2.8 AA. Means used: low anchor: 14.6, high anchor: 14.2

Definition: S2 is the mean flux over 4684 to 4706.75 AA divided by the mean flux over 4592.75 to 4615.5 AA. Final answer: 0.92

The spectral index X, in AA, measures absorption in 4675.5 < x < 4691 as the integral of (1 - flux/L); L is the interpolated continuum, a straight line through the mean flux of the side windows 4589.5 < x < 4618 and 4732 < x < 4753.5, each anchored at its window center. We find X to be 1.2 AA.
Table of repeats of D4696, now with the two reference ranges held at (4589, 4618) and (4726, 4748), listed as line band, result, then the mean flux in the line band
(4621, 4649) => 0.52 AA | 13.8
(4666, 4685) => 1.31 AA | 13.1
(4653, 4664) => 0.19 AA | 13.9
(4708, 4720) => 0.41 AA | 13.6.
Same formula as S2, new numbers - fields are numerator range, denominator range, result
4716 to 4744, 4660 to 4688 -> 1.07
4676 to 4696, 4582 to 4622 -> 0.93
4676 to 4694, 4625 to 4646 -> 0.95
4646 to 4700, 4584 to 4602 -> 0.96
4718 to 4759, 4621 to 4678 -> 1.05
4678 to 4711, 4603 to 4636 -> 0.90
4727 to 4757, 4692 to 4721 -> 1.07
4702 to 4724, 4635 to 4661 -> 1.01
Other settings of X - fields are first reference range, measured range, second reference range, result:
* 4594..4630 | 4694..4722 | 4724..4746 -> 1.5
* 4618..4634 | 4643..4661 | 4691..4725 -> 1.0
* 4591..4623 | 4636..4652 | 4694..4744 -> 0.9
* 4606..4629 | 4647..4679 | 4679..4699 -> 0.9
